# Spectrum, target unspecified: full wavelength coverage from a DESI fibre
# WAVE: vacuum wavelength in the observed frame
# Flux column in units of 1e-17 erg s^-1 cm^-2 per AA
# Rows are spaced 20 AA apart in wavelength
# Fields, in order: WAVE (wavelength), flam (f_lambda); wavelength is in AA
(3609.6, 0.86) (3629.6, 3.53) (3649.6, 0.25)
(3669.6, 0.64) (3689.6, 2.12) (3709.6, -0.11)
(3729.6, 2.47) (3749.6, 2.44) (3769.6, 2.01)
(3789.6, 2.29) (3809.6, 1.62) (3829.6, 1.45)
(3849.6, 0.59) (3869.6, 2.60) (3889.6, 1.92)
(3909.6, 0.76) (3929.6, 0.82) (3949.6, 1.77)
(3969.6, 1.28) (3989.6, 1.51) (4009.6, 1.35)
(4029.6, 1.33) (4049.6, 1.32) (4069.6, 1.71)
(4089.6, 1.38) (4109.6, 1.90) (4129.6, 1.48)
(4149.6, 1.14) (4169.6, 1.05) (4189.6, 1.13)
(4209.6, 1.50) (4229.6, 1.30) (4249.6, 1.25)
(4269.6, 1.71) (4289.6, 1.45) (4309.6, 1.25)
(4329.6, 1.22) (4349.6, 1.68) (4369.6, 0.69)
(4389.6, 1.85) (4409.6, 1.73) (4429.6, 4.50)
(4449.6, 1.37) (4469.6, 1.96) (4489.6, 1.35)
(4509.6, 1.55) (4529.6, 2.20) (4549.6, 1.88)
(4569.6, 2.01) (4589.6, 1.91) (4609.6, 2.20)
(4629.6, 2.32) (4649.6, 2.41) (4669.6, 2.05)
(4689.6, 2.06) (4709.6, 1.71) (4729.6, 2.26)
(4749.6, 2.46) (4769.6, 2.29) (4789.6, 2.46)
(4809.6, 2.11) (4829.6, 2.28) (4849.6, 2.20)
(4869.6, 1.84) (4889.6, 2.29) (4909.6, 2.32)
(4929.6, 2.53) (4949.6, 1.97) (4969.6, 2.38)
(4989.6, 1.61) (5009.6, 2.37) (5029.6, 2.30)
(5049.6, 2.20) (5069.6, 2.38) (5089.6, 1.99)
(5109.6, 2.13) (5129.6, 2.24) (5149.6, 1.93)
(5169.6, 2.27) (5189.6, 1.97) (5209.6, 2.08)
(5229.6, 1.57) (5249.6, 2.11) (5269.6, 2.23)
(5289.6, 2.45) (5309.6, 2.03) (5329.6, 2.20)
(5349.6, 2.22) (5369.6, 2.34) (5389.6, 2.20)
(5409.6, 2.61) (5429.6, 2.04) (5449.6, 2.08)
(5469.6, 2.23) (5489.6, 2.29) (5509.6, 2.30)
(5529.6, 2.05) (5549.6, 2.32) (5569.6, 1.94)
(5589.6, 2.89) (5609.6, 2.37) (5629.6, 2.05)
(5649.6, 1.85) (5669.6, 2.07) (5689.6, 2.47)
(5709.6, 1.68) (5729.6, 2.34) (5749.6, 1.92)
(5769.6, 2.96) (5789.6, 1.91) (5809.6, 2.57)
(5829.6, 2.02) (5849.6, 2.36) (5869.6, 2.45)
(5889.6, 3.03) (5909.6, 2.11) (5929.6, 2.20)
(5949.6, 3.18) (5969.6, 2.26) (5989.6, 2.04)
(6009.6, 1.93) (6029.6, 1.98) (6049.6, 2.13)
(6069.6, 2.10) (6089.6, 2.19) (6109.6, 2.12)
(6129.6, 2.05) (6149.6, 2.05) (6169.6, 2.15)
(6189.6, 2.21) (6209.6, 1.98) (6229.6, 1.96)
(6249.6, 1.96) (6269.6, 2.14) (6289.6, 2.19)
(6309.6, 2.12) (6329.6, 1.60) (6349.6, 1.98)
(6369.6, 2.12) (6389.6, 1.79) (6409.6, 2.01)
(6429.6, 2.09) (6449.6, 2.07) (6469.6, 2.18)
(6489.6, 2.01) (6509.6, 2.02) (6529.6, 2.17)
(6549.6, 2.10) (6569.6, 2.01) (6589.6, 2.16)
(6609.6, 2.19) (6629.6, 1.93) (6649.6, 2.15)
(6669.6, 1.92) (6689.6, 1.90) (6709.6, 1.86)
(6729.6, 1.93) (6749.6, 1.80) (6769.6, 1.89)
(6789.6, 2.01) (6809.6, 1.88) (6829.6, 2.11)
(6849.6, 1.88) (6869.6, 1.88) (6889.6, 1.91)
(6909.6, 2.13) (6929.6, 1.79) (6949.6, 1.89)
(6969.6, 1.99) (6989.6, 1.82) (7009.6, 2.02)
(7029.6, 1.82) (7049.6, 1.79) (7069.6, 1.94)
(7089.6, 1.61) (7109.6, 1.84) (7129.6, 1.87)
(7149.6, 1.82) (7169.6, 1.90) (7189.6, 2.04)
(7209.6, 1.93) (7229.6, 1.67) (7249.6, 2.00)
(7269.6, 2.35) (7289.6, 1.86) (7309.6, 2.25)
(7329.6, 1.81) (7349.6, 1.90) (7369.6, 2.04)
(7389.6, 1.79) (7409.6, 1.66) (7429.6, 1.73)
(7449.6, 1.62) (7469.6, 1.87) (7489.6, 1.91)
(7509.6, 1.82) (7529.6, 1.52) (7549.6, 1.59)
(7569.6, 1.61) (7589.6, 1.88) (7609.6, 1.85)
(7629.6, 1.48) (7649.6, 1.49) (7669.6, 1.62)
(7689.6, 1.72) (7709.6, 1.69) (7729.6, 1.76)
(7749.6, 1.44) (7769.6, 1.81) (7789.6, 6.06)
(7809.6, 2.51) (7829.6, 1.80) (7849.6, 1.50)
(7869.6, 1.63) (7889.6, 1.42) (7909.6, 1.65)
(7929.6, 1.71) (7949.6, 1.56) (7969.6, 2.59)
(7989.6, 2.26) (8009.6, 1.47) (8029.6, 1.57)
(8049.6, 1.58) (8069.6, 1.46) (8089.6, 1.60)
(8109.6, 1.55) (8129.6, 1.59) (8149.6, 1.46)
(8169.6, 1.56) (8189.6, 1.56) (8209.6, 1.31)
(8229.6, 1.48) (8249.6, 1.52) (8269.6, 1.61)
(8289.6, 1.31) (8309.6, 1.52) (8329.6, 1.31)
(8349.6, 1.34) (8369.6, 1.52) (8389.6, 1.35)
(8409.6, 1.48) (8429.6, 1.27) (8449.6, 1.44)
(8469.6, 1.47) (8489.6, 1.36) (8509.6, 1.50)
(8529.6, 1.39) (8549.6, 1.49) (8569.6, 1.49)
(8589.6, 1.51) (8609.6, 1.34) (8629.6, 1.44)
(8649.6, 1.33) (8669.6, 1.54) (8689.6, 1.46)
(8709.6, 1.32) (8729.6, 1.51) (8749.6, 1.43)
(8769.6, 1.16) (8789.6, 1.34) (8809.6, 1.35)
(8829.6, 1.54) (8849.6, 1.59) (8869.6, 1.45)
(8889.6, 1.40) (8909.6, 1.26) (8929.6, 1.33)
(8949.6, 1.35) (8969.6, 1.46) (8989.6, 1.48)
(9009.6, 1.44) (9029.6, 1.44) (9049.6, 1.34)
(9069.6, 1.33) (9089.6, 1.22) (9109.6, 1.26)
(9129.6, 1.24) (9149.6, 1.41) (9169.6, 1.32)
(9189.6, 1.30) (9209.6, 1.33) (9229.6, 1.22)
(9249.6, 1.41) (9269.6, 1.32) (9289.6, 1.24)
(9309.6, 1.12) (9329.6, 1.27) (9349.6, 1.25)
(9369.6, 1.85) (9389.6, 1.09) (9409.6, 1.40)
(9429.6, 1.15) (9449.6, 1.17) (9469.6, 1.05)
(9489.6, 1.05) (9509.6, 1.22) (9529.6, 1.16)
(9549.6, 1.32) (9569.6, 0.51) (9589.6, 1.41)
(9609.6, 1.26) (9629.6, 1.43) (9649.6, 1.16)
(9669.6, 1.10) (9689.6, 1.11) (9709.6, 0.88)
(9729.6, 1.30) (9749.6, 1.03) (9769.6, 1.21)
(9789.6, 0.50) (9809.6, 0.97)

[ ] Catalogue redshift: 0.19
